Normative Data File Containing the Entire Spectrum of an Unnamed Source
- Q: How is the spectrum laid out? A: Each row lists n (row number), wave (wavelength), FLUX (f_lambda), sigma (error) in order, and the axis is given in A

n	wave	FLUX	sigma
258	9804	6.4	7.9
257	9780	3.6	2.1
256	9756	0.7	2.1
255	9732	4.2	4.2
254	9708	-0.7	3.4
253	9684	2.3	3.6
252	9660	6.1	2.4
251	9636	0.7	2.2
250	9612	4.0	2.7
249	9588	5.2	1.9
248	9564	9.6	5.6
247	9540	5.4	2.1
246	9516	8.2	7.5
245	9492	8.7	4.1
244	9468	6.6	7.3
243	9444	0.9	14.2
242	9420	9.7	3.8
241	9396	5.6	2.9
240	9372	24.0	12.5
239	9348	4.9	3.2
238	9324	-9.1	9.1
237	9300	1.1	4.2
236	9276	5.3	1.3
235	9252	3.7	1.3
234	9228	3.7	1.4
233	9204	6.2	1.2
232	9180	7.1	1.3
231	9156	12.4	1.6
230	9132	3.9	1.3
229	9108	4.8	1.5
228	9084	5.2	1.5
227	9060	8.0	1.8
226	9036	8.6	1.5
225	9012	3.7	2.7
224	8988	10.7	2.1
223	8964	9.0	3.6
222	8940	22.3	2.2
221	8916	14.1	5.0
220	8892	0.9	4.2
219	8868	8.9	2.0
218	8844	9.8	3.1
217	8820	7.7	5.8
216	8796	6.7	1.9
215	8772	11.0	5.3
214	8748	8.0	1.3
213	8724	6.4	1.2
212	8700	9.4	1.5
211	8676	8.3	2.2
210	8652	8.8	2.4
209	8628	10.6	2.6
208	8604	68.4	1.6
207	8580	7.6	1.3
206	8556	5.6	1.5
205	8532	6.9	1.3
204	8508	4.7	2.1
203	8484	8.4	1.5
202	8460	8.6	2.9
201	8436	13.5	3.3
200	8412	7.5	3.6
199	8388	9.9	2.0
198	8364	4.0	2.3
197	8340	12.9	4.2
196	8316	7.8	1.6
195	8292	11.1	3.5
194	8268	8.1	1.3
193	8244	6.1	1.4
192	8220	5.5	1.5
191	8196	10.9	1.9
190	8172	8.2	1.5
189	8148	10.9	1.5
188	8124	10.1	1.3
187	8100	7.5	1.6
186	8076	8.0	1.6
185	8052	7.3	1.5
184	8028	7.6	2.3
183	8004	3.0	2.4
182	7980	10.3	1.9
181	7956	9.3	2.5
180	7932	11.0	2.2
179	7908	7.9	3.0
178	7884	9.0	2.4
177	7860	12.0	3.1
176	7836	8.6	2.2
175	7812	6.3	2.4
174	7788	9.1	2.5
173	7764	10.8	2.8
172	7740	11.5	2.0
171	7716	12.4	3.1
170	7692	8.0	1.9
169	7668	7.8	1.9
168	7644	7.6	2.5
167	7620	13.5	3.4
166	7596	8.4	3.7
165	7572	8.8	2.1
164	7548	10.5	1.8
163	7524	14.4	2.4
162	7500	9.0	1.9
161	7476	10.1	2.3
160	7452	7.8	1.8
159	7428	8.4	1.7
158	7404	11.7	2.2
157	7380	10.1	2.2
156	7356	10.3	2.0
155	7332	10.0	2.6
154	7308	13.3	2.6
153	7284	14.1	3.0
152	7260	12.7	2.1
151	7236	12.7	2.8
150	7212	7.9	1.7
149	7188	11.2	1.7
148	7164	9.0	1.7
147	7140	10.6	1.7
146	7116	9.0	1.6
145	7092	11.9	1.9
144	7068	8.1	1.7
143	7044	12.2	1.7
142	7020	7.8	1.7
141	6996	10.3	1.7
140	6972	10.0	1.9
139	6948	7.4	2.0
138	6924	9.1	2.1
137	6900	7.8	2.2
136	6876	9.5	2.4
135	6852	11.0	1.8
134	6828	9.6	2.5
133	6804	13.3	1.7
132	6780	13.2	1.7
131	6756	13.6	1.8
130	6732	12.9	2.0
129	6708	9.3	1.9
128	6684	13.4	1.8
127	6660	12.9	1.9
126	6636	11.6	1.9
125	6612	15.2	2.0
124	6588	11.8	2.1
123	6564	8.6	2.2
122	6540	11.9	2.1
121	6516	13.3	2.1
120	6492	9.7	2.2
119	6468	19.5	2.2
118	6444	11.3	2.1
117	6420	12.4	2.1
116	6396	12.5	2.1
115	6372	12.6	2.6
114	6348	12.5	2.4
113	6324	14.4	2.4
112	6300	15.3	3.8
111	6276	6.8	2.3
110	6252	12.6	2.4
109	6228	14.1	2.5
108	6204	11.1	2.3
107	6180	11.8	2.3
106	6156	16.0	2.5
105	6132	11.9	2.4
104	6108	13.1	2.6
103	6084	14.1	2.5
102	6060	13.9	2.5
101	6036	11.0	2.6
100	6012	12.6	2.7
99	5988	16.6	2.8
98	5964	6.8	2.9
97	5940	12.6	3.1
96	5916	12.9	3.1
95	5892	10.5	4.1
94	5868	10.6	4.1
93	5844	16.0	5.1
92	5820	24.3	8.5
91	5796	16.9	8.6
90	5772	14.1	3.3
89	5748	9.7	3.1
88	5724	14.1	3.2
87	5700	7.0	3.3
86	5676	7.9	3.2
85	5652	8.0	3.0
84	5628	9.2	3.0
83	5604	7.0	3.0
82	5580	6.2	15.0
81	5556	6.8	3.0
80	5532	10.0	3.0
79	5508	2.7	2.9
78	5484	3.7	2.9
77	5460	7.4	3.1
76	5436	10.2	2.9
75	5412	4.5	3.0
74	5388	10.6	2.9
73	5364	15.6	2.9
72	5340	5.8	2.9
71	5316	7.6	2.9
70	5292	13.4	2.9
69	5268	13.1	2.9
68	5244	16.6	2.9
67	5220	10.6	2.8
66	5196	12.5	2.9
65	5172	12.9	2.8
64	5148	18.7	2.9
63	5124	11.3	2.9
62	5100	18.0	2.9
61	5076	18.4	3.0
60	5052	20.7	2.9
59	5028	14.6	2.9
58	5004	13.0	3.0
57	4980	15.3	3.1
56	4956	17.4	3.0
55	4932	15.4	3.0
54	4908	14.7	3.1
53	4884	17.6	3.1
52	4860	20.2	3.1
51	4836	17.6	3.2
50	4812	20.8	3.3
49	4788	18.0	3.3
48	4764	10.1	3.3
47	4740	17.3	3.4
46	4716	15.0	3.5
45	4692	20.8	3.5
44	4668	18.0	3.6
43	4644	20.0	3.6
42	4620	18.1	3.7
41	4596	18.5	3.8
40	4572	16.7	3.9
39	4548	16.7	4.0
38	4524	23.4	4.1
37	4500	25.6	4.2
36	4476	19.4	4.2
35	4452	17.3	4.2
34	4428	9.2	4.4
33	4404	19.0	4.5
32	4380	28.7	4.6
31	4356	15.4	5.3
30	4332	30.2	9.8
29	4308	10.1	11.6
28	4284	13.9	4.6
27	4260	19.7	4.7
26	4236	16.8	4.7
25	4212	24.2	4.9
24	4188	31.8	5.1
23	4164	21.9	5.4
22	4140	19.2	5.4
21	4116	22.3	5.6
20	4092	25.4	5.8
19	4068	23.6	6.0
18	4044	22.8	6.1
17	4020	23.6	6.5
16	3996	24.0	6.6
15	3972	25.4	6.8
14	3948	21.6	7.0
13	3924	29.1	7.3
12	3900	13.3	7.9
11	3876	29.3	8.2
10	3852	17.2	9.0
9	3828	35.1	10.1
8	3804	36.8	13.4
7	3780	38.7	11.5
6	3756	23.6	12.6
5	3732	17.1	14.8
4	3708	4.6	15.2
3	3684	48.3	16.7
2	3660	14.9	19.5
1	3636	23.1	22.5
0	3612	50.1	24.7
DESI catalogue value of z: 1.31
